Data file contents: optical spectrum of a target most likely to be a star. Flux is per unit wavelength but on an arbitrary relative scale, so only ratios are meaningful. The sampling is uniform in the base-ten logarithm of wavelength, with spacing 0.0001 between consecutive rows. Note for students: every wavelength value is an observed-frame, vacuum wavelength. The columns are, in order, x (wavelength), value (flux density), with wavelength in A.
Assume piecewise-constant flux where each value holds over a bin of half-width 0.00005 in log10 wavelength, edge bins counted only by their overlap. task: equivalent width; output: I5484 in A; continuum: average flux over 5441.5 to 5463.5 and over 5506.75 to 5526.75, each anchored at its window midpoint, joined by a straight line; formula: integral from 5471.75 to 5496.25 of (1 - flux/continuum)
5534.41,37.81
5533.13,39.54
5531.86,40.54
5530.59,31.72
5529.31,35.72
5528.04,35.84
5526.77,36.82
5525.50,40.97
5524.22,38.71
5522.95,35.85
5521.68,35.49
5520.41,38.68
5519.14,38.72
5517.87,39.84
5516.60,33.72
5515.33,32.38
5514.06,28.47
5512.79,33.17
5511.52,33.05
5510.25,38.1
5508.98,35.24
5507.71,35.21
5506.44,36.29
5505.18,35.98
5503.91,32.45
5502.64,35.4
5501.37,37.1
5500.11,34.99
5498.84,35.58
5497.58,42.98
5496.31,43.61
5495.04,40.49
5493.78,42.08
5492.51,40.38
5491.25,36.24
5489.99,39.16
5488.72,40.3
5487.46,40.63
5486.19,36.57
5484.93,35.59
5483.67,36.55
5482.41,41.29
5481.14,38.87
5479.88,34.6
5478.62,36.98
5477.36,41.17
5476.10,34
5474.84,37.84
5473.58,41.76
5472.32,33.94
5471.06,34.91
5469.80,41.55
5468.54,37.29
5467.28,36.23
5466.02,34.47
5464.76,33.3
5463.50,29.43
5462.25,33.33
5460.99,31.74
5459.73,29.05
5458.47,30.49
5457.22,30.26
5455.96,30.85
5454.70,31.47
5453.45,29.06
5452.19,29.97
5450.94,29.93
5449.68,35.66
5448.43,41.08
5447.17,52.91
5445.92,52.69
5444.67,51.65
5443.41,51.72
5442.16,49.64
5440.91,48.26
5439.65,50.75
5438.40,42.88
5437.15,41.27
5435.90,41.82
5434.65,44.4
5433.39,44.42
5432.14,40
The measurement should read -1.2 A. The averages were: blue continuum 37.5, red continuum 35.9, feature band 38.5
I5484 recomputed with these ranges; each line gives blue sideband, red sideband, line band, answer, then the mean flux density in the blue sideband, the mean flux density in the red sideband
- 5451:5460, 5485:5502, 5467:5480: -1.14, 30.2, 39.1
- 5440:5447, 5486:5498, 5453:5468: 4.91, 50.9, 40.3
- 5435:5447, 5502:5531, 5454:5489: 6.00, 48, 35.6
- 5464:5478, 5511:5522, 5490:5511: -1.23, 36.9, 34.8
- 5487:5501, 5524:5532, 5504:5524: 1.40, 39.6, 36.9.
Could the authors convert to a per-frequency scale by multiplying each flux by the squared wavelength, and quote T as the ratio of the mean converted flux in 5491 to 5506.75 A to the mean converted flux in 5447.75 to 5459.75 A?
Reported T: 1.21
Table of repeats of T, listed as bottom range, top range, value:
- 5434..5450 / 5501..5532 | 0.79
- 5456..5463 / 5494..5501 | 1.30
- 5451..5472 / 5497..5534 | 1.13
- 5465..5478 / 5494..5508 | 1.02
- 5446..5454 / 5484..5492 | 1.03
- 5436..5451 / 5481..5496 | 0.86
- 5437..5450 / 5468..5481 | 0.80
